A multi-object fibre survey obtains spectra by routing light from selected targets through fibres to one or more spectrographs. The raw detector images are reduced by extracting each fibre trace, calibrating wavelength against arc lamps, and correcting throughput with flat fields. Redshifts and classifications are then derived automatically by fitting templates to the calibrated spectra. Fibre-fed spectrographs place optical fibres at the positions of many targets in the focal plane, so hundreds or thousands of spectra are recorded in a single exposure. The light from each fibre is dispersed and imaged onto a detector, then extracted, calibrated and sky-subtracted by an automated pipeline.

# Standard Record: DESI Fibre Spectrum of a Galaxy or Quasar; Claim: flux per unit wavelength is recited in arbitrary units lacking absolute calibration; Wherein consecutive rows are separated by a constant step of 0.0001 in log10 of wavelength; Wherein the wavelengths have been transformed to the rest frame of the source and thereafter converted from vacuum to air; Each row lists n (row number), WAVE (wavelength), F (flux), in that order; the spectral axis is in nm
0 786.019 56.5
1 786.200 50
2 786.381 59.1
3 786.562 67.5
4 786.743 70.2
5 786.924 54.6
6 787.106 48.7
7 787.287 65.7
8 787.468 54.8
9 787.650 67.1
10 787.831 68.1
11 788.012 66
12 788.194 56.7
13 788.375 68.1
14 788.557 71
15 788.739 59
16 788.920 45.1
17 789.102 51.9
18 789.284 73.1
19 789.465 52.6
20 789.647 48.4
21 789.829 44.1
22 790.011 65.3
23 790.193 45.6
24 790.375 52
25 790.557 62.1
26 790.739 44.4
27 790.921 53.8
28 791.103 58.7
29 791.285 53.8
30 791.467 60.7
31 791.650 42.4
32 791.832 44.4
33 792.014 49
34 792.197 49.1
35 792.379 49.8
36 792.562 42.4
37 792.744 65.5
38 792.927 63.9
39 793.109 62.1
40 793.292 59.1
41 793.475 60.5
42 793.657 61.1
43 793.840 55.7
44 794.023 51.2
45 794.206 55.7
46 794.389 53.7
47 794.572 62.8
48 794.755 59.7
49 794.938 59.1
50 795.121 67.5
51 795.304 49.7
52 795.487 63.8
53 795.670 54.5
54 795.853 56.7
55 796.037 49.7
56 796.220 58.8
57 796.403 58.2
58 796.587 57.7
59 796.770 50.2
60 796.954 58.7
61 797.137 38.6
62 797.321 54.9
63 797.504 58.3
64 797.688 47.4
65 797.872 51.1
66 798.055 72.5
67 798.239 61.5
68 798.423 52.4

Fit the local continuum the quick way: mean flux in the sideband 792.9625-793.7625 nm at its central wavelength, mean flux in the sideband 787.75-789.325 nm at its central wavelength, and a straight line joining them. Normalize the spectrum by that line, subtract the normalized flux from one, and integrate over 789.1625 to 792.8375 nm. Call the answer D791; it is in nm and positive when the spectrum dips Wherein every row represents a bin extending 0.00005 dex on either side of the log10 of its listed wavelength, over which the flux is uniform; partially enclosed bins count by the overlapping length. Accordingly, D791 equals 0.51 nm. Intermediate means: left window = 61.7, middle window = 52.9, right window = 60.9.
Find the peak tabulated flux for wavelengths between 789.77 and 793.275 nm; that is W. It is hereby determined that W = 65.5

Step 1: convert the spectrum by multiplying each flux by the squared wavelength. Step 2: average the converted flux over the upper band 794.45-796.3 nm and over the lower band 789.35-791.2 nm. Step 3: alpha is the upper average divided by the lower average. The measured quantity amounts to 1.11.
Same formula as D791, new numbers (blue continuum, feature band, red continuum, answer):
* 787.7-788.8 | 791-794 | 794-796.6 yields 0.28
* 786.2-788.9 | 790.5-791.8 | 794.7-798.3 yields 0.14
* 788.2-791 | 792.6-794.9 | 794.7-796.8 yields -0.08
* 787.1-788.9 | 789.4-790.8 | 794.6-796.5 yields 0.21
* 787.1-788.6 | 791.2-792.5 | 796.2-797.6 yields 0.21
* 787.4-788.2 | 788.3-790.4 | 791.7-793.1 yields 0.12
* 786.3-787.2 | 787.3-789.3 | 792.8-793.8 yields -0.04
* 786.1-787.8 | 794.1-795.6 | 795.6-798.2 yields -0.08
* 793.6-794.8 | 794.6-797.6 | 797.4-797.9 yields -0.09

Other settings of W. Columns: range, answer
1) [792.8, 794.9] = 63.9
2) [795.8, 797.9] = 58.8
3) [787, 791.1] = 73.1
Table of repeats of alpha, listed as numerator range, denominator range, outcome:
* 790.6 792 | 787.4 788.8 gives 0.81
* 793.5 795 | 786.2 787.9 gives 0.96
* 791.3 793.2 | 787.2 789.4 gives 0.86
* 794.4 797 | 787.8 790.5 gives 1.01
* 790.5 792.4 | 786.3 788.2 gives 0.84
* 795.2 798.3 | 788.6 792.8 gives 1.07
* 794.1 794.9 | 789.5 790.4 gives 1.15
